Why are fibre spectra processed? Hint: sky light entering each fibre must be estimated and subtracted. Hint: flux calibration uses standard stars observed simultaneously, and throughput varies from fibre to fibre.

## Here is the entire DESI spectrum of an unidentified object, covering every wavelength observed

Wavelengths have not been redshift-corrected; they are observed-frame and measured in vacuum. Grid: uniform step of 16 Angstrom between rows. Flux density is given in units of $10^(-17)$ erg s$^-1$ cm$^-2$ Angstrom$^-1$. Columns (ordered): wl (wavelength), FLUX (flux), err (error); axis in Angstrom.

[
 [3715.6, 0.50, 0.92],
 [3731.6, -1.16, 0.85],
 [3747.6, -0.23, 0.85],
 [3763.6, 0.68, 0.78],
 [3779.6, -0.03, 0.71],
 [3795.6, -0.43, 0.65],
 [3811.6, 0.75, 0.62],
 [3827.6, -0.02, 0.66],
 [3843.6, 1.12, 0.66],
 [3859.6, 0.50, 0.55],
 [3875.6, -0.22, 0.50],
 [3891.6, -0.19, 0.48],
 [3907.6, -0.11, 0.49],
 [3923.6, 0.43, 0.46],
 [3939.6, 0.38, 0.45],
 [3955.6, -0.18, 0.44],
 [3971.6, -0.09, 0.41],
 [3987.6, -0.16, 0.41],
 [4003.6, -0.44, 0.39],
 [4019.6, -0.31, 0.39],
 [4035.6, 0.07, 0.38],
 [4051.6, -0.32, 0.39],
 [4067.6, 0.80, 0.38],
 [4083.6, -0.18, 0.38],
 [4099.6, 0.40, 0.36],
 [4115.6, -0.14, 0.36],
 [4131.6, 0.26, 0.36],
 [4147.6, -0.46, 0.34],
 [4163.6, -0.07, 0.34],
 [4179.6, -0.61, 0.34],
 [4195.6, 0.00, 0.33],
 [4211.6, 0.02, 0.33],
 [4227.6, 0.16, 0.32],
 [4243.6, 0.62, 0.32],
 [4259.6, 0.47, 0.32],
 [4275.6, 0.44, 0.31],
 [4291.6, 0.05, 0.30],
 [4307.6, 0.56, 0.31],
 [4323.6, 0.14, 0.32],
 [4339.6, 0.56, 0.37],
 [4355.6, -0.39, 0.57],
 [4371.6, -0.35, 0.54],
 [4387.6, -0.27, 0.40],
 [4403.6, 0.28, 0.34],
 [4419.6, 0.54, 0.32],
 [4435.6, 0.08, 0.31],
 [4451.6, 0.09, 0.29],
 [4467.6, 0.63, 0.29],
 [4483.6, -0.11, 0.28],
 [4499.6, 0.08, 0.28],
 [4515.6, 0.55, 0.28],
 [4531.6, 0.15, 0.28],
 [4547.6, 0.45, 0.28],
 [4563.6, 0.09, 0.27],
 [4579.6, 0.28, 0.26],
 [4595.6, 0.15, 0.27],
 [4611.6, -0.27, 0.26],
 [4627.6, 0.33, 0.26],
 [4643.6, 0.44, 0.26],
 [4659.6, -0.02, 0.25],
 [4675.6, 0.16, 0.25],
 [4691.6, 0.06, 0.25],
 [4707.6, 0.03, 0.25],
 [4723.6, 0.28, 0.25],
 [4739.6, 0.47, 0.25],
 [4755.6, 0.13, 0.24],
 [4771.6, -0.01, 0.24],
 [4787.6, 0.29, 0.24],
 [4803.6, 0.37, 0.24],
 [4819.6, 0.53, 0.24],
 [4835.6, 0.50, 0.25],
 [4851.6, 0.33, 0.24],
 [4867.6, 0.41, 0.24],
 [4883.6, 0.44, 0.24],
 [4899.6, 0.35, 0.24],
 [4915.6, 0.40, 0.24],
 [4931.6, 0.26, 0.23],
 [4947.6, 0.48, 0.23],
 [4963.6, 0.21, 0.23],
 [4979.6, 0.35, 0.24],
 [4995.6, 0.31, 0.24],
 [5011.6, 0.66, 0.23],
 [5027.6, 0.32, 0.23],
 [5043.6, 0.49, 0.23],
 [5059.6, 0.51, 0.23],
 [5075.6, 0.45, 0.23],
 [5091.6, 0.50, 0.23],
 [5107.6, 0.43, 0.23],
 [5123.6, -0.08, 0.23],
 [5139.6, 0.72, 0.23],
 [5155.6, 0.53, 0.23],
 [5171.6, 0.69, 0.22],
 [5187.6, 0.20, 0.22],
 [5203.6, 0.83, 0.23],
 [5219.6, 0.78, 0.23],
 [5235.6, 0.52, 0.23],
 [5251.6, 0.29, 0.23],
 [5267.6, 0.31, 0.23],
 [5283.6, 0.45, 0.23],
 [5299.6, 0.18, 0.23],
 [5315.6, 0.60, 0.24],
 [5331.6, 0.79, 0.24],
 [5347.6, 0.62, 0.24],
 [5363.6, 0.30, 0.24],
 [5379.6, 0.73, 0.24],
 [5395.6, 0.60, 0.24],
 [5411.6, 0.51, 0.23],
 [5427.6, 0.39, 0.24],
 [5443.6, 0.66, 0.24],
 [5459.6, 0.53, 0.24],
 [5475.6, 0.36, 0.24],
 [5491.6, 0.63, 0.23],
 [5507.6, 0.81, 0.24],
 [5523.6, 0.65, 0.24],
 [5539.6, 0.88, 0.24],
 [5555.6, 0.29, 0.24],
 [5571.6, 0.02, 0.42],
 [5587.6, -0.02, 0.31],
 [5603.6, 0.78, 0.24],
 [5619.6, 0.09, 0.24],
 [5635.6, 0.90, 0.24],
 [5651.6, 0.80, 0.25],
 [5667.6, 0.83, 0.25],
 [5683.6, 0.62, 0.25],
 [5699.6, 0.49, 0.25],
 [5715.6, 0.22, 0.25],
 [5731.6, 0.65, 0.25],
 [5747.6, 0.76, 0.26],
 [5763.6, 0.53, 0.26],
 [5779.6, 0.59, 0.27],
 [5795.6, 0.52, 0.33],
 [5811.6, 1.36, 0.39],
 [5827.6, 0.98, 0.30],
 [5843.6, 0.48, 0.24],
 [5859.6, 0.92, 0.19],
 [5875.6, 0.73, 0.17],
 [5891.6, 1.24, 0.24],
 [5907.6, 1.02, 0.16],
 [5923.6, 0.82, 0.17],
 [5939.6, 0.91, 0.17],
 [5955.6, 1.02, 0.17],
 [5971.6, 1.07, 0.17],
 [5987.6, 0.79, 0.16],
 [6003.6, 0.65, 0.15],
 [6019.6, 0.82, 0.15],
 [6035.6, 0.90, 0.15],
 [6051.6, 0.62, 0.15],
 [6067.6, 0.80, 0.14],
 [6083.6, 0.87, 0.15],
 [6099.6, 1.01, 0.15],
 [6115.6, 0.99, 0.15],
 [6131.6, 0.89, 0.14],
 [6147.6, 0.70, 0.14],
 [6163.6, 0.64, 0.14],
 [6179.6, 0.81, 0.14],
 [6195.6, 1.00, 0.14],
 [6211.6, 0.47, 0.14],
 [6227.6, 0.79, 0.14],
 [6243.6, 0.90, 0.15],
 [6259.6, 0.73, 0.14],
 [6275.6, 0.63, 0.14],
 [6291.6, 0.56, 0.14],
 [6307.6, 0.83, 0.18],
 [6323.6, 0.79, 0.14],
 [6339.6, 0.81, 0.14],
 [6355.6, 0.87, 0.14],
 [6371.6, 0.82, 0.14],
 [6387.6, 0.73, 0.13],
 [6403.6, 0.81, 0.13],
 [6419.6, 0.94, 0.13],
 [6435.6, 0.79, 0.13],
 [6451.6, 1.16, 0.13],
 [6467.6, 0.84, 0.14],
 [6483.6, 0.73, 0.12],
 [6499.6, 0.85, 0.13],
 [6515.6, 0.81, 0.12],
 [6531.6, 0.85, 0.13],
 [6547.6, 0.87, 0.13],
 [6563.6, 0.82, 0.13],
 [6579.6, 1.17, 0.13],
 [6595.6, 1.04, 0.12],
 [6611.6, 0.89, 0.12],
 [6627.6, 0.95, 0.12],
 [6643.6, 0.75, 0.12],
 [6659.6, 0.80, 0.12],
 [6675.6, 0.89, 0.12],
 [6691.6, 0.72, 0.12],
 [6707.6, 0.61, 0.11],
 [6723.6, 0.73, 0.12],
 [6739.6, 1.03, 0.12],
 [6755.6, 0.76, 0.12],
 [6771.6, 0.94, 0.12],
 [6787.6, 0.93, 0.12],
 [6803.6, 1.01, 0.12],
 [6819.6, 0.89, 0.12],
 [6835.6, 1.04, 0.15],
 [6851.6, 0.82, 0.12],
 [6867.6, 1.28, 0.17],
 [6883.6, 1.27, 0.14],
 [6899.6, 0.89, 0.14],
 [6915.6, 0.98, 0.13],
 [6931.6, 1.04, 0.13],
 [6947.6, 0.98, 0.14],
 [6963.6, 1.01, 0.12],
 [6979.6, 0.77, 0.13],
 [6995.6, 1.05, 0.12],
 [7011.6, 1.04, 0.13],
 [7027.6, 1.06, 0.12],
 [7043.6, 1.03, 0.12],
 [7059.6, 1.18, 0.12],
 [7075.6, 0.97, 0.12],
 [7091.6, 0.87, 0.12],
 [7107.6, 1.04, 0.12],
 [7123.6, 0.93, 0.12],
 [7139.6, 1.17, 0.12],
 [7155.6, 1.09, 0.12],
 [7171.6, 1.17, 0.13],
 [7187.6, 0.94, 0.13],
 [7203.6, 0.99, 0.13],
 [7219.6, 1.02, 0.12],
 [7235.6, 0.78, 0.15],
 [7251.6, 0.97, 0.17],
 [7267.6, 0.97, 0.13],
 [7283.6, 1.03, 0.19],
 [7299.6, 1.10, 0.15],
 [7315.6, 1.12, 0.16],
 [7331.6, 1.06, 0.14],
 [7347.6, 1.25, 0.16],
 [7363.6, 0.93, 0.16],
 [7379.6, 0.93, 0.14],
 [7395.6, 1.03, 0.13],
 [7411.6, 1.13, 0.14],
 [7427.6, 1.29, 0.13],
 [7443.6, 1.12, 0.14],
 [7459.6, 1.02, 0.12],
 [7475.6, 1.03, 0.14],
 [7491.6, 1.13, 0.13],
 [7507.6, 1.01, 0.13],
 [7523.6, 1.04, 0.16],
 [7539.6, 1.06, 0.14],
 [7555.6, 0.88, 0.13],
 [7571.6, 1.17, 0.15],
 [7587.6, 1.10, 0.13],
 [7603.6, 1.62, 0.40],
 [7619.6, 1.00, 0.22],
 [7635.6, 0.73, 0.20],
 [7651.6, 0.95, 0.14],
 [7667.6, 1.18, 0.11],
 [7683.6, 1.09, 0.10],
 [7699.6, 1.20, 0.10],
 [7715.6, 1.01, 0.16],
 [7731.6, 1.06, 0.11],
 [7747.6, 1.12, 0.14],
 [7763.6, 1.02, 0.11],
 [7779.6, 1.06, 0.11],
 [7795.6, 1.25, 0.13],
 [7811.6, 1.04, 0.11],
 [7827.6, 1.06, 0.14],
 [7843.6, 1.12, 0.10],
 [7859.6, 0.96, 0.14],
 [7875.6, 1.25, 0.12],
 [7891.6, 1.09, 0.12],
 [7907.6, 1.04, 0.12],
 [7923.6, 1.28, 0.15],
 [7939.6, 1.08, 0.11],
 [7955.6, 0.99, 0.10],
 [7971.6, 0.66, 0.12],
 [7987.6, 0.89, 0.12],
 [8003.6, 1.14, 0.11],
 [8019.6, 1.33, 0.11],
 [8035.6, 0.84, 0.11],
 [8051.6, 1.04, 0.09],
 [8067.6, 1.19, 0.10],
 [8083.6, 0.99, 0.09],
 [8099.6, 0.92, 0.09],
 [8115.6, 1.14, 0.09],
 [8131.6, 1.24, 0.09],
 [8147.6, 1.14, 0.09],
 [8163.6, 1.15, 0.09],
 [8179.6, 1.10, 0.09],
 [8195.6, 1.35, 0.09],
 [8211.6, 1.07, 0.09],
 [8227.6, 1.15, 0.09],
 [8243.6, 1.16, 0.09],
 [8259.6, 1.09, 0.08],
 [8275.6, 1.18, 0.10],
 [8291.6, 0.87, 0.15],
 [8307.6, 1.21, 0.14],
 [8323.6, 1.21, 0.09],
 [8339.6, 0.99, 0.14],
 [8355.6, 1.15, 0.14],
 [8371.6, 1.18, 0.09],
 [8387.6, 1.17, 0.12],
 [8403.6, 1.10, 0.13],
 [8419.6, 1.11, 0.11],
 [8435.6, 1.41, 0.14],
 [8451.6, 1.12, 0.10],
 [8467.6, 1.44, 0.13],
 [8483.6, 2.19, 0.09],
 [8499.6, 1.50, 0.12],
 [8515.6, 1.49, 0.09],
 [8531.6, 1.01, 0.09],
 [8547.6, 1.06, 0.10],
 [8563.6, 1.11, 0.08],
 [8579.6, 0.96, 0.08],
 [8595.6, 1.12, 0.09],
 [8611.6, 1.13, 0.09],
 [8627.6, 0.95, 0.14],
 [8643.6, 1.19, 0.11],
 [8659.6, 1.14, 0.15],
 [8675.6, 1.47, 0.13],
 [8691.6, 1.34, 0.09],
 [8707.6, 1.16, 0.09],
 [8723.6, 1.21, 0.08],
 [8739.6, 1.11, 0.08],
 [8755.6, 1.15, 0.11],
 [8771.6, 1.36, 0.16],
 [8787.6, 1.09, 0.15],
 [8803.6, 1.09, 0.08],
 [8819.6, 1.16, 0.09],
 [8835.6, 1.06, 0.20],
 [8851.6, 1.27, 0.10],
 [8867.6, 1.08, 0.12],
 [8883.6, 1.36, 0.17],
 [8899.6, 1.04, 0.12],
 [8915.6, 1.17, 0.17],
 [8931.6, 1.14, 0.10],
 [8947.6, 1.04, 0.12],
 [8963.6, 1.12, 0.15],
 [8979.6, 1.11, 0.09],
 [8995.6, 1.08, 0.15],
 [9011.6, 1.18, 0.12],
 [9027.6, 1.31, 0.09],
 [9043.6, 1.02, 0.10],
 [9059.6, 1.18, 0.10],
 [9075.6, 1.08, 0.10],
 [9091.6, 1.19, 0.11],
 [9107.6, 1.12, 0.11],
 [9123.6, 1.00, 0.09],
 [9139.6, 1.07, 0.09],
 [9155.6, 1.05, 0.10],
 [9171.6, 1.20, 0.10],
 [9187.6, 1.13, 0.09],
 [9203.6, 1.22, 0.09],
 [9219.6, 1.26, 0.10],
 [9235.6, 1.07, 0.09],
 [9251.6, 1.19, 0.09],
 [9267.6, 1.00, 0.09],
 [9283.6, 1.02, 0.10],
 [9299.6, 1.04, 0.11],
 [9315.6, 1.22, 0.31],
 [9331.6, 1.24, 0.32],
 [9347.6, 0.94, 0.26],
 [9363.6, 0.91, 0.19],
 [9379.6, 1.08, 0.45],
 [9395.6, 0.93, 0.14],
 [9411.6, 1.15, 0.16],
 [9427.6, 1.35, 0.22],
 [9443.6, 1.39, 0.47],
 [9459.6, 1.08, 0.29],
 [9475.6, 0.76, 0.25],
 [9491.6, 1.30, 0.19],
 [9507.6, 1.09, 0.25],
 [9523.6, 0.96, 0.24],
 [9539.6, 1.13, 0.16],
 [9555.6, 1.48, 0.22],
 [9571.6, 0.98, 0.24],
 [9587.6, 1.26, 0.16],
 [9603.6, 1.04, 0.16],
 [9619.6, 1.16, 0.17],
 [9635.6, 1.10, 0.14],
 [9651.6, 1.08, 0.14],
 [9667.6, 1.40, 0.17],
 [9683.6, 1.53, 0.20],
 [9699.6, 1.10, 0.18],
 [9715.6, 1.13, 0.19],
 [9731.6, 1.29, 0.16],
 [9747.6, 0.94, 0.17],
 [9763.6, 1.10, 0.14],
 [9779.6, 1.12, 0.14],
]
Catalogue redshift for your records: 0.292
